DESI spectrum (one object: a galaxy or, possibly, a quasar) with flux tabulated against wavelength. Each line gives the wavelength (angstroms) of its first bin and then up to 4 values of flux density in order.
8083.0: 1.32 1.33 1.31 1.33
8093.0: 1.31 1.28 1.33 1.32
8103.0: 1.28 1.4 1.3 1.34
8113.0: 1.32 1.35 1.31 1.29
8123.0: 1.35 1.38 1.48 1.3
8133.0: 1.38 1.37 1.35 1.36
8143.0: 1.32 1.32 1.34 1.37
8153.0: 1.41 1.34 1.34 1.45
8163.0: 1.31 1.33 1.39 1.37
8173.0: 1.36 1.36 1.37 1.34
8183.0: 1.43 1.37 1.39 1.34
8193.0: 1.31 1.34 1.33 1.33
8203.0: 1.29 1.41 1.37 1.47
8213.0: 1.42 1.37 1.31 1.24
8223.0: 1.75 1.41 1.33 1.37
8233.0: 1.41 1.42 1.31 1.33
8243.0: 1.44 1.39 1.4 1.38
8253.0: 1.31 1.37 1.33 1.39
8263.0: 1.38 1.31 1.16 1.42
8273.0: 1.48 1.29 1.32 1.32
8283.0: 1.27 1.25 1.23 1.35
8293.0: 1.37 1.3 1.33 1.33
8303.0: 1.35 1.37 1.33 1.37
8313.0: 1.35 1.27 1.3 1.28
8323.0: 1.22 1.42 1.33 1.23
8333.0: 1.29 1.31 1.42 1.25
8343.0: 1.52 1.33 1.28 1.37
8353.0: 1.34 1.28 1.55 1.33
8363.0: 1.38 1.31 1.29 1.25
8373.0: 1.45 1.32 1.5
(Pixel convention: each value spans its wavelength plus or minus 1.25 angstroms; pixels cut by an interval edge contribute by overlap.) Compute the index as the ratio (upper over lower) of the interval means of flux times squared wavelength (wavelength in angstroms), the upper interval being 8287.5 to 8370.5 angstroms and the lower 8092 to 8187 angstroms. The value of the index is 1.0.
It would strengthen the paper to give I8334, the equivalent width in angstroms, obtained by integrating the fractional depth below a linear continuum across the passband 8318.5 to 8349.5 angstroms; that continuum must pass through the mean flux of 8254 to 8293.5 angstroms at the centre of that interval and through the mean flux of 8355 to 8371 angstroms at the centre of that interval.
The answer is 0.4 angstroms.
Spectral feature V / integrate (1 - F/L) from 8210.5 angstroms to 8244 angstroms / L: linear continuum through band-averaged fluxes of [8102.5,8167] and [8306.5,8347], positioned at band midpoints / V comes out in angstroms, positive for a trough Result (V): -1.4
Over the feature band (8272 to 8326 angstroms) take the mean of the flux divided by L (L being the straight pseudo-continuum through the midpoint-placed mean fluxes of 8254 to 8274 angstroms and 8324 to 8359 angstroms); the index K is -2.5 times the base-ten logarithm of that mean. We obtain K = 0.025 mag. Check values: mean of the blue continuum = 1.35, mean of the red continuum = 1.35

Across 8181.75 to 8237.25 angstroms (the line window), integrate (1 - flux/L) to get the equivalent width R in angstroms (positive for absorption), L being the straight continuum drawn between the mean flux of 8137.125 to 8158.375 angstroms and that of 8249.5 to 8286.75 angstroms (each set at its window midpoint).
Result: -1.7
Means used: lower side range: 1.35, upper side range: 1.33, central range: 1.38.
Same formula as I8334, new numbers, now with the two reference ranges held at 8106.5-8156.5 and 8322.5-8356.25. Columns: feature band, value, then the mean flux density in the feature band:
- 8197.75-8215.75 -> -0.5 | 1.38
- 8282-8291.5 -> 0.4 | 1.27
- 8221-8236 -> -1.1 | 1.44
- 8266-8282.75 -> 0.1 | 1.33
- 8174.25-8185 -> -0.2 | 1.37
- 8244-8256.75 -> -0.3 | 1.37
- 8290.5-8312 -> -0.2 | 1.34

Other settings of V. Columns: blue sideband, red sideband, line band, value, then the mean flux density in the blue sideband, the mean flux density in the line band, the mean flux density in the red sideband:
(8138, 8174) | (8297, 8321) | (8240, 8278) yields -0.5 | 1.36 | 1.36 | 1.33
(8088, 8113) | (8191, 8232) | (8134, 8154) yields -0.2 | 1.32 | 1.35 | 1.38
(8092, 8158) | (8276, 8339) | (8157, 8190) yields -0.8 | 1.34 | 1.37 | 1.32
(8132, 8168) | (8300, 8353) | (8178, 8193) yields -0.2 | 1.36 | 1.37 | 1.33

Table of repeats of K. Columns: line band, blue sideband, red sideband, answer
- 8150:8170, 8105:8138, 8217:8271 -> -0.01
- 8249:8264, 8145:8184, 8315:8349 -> -0.02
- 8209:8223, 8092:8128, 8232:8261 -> -0.03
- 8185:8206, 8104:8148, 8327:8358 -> 0.00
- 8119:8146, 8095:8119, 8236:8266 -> -0.02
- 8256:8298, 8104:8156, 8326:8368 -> 0.02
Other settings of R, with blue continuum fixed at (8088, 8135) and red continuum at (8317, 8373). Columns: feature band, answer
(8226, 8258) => -0.9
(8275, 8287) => 0.4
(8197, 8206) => 0.0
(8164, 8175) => -0.2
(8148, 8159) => -0.2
